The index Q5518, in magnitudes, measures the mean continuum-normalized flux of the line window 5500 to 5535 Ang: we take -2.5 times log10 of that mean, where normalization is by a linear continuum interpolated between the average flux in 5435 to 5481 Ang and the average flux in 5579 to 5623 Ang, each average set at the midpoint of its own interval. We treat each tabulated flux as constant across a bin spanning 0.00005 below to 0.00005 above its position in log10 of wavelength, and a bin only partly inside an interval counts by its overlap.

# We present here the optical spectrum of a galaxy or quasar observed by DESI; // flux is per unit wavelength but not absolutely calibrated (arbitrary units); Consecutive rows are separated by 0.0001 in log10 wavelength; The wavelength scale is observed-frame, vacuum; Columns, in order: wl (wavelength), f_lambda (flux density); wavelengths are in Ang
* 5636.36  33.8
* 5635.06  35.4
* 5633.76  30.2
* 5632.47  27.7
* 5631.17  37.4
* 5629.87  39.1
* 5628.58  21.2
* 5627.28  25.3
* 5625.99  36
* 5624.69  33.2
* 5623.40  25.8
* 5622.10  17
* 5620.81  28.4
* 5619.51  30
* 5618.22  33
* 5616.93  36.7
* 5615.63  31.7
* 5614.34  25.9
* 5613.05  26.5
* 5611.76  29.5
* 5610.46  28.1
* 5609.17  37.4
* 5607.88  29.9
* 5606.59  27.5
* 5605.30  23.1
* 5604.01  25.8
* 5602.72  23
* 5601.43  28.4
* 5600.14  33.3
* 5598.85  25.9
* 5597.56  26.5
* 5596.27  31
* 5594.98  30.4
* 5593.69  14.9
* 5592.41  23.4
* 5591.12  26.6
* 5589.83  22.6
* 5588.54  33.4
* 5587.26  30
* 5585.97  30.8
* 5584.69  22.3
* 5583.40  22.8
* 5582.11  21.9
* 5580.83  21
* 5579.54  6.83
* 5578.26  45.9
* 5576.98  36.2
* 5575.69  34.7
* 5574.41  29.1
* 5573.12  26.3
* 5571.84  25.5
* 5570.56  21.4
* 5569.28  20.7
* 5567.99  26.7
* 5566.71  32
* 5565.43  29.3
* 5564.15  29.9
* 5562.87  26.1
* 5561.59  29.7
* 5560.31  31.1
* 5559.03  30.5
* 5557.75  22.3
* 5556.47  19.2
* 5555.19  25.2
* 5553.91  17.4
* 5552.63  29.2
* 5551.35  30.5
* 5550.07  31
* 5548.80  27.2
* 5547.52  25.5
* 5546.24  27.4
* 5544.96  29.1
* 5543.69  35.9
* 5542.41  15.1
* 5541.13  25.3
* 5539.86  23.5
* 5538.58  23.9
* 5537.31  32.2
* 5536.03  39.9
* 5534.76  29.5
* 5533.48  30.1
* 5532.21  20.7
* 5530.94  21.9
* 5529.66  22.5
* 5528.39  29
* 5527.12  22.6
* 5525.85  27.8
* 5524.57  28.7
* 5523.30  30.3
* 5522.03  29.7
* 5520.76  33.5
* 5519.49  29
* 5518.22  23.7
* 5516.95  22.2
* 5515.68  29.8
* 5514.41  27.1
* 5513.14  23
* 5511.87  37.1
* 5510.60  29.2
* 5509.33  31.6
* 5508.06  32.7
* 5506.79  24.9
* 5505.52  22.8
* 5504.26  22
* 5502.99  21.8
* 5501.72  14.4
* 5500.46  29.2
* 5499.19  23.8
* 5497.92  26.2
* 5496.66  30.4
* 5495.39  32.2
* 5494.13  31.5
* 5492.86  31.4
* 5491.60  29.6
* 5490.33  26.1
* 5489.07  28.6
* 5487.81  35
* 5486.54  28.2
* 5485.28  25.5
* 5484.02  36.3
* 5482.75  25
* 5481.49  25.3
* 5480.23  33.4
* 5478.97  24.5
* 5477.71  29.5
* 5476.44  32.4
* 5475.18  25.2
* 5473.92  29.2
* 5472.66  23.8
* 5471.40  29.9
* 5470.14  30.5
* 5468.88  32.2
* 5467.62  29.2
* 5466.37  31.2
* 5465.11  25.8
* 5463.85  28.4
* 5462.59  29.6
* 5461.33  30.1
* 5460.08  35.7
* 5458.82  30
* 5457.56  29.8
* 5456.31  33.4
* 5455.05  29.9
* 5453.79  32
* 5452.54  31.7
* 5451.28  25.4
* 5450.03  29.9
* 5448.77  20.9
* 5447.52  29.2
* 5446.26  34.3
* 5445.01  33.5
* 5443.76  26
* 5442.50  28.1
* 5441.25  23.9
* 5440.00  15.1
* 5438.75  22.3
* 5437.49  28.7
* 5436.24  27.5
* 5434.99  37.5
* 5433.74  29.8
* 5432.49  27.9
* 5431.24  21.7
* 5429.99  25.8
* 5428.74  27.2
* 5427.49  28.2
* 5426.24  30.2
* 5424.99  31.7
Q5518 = 0.05 mag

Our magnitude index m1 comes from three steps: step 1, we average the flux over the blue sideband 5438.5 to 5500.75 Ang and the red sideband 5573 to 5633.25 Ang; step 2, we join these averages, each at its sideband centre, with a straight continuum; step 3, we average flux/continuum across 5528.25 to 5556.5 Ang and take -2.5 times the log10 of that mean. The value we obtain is 0.07 mag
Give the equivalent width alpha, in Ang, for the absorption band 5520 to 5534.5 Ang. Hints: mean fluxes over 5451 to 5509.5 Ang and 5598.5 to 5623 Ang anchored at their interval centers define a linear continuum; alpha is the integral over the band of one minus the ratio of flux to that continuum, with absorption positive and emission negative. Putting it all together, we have 0.8 Ang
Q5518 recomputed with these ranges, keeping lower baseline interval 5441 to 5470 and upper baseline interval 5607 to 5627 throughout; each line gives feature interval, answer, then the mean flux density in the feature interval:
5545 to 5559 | 0.15 mag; 25.8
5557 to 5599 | 0.11 mag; 26.9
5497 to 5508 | 0.24 mag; 23.8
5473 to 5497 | 0.01 mag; 29.4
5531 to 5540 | 0.05 mag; 28.4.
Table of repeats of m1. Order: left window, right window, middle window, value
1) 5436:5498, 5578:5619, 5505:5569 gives 0.02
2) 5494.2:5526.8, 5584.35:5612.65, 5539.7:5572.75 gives 0.04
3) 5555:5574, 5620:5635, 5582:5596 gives 0.08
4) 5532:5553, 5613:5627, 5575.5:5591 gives 0.07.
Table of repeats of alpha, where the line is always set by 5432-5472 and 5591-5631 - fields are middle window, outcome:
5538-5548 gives 1.0 Ang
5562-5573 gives 0.8 Ang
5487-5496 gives -0.5 Ang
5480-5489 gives -0.2 Ang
